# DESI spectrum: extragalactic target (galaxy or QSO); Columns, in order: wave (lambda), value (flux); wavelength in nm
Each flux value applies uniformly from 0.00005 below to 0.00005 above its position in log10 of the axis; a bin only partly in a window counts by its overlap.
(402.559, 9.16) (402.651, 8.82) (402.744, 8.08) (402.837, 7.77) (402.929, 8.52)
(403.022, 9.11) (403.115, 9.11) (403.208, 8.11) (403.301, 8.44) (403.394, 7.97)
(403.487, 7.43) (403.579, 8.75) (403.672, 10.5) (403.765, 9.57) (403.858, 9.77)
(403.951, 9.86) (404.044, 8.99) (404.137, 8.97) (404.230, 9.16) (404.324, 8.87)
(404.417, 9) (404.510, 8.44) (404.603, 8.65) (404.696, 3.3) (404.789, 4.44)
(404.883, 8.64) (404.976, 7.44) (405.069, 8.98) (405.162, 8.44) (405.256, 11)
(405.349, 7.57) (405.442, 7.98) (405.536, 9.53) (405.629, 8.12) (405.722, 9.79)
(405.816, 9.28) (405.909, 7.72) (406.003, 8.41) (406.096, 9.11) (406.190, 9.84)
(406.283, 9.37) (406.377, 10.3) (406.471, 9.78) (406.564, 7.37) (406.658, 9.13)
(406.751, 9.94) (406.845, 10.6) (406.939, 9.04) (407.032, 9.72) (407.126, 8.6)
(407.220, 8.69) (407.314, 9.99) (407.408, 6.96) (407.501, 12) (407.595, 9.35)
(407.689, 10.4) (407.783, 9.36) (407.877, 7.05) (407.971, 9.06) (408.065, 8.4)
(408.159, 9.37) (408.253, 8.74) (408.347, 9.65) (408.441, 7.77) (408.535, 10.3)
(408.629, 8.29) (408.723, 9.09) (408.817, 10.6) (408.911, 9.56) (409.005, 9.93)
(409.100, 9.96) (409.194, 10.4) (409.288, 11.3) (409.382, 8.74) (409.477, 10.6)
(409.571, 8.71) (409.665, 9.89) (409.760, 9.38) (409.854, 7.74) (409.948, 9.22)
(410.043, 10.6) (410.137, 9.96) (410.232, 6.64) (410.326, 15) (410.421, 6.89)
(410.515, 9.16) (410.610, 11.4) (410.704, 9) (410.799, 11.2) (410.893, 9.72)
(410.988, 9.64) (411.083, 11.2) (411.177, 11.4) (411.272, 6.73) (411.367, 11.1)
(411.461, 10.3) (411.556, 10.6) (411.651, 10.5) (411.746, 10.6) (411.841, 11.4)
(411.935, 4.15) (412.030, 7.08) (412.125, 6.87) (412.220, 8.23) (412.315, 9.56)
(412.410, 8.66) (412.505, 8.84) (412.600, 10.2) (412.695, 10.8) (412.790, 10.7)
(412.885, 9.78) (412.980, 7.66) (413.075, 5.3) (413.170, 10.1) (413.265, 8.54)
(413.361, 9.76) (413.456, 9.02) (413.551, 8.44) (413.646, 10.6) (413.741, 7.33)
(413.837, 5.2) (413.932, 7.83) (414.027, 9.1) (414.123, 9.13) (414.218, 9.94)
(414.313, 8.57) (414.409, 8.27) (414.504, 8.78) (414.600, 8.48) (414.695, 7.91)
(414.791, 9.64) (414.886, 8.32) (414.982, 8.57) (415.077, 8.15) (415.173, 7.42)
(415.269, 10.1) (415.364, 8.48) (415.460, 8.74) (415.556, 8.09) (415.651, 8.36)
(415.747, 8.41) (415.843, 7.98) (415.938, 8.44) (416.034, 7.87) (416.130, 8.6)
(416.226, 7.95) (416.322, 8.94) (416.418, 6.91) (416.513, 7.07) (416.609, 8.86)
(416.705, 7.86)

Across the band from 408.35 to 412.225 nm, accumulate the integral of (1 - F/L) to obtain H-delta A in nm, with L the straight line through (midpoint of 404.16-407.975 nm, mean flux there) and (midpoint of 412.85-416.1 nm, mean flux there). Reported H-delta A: -0.41 nm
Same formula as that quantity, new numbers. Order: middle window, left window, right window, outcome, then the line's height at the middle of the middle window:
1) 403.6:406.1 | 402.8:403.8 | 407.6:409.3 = 0.09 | 8.87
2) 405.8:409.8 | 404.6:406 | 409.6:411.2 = -0.19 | 8.93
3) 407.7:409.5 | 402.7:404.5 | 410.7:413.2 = -0.05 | 9.12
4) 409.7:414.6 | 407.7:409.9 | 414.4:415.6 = -0.14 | 8.9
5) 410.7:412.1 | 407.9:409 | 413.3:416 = -0.12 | 8.86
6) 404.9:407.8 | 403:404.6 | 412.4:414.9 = -0.08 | 8.89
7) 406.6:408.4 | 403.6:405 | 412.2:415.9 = -0.16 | 8.49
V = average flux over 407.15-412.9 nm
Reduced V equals 9.48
